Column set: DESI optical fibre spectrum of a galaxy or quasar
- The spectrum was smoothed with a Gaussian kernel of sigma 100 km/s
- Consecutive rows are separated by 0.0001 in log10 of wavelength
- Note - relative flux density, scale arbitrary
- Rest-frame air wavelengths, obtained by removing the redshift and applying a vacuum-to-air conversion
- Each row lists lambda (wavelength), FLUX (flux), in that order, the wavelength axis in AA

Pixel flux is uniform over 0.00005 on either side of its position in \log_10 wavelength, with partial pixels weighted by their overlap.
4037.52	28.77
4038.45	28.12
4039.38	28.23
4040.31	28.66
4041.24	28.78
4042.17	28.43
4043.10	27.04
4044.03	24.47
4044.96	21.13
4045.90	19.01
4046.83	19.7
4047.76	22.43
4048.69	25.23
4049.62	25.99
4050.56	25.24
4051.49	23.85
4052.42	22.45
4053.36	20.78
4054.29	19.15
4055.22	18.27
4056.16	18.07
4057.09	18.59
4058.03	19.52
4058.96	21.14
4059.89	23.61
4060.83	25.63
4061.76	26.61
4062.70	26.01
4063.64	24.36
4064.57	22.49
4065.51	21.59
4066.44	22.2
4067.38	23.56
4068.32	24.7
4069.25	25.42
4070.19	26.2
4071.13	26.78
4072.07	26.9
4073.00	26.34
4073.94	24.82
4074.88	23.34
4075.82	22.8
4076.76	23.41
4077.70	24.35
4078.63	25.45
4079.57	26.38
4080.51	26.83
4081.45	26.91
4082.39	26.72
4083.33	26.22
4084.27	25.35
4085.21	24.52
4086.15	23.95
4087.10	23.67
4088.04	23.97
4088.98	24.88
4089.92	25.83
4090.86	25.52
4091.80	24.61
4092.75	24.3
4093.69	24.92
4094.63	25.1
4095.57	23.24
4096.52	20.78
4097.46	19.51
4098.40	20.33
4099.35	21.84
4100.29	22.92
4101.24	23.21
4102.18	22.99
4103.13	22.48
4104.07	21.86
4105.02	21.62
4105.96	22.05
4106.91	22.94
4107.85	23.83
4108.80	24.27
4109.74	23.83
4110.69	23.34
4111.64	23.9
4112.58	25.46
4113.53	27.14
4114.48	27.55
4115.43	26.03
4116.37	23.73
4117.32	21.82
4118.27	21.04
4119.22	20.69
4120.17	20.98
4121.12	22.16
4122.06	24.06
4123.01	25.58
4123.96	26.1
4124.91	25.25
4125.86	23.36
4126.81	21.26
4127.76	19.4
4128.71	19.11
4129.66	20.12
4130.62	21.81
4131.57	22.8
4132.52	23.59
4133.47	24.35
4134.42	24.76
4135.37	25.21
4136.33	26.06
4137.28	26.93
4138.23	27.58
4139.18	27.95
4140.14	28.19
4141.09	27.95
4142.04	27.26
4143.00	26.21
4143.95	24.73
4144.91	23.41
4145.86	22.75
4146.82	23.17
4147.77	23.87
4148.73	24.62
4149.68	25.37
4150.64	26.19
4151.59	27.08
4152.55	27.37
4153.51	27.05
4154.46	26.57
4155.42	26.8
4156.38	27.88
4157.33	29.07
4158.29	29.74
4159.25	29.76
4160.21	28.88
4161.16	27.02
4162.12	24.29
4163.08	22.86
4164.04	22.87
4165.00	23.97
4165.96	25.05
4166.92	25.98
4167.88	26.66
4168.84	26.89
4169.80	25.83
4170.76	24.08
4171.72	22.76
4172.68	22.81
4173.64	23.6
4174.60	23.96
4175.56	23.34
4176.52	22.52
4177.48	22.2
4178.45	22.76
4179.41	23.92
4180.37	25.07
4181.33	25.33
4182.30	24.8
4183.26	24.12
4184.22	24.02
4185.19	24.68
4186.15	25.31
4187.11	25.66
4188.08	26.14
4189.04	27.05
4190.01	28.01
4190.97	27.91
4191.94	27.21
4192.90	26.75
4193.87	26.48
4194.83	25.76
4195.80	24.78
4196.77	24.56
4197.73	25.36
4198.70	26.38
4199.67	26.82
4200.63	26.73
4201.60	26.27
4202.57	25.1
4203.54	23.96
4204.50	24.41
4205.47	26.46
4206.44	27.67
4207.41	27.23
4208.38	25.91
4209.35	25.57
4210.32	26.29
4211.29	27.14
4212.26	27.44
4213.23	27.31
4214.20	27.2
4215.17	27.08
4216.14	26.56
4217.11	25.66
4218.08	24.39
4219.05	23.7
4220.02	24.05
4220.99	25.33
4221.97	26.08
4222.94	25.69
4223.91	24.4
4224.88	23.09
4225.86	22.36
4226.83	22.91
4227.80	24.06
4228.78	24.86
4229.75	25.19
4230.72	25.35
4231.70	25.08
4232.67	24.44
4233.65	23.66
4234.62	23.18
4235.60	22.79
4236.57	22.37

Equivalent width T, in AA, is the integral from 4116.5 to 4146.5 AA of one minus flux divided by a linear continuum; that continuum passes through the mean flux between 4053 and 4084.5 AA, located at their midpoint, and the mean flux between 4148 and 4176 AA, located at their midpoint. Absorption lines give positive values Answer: 1.4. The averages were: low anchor 23.8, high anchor 25.8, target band 23.9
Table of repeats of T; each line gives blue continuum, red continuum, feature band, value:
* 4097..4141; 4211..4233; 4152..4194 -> -2.0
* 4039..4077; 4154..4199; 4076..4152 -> 1.3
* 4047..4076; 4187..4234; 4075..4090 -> -0.9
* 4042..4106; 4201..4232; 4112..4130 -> 0.7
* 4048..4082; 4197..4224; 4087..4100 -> 0.4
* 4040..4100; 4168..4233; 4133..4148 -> -0.6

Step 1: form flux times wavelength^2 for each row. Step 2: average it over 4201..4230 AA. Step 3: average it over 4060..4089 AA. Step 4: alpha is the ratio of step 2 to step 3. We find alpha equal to 1.1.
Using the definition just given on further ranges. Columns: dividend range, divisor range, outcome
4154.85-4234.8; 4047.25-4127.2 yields 1.13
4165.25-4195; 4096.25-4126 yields 1.11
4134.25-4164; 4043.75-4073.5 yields 1.19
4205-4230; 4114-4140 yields 1.12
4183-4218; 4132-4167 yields 1.03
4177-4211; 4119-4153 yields 1.08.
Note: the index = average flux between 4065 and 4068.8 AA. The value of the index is 23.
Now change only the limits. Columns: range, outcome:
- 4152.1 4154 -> 27.2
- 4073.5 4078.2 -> 23.8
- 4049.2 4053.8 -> 23.6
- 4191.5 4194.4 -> 26.9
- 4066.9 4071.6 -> 25.3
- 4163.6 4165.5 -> 23.4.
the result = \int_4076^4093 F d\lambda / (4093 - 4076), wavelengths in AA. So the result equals 25.1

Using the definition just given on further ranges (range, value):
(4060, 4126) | 24.1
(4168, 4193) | 24.9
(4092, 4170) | 24.5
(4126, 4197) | 25.2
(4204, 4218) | 26.5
